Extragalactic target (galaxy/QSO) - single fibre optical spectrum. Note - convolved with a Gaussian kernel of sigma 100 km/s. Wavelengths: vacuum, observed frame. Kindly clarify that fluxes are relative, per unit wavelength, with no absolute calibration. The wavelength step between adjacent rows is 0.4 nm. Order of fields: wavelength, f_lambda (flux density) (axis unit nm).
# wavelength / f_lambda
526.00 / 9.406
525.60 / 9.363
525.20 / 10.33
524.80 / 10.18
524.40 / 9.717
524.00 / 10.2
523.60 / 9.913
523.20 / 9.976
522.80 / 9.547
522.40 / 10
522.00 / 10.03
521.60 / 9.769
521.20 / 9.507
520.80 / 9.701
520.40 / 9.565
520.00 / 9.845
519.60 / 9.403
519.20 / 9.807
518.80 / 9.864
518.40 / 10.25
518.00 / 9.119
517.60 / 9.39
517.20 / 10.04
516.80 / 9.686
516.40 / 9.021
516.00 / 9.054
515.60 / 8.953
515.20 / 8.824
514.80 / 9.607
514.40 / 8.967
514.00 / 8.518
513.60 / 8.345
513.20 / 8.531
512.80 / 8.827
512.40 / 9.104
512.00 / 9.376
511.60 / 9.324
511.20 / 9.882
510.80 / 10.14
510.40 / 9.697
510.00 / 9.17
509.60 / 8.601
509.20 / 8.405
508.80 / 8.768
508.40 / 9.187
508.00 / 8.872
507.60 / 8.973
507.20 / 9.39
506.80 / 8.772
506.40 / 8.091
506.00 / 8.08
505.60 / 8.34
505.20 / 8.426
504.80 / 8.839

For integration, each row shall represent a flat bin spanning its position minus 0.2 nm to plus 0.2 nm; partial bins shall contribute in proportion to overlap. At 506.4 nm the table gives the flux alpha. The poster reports 8.091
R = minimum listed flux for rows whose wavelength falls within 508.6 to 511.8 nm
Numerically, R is 8.405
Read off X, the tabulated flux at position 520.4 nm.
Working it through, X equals 9.565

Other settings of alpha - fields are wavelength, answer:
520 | 9.845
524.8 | 10.18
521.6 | 9.769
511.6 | 9.324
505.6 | 8.34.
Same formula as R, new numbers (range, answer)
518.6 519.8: 9.403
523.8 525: 9.717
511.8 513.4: 8.531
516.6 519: 9.119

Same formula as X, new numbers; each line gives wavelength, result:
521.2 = 9.507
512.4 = 9.104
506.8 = 8.772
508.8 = 8.768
